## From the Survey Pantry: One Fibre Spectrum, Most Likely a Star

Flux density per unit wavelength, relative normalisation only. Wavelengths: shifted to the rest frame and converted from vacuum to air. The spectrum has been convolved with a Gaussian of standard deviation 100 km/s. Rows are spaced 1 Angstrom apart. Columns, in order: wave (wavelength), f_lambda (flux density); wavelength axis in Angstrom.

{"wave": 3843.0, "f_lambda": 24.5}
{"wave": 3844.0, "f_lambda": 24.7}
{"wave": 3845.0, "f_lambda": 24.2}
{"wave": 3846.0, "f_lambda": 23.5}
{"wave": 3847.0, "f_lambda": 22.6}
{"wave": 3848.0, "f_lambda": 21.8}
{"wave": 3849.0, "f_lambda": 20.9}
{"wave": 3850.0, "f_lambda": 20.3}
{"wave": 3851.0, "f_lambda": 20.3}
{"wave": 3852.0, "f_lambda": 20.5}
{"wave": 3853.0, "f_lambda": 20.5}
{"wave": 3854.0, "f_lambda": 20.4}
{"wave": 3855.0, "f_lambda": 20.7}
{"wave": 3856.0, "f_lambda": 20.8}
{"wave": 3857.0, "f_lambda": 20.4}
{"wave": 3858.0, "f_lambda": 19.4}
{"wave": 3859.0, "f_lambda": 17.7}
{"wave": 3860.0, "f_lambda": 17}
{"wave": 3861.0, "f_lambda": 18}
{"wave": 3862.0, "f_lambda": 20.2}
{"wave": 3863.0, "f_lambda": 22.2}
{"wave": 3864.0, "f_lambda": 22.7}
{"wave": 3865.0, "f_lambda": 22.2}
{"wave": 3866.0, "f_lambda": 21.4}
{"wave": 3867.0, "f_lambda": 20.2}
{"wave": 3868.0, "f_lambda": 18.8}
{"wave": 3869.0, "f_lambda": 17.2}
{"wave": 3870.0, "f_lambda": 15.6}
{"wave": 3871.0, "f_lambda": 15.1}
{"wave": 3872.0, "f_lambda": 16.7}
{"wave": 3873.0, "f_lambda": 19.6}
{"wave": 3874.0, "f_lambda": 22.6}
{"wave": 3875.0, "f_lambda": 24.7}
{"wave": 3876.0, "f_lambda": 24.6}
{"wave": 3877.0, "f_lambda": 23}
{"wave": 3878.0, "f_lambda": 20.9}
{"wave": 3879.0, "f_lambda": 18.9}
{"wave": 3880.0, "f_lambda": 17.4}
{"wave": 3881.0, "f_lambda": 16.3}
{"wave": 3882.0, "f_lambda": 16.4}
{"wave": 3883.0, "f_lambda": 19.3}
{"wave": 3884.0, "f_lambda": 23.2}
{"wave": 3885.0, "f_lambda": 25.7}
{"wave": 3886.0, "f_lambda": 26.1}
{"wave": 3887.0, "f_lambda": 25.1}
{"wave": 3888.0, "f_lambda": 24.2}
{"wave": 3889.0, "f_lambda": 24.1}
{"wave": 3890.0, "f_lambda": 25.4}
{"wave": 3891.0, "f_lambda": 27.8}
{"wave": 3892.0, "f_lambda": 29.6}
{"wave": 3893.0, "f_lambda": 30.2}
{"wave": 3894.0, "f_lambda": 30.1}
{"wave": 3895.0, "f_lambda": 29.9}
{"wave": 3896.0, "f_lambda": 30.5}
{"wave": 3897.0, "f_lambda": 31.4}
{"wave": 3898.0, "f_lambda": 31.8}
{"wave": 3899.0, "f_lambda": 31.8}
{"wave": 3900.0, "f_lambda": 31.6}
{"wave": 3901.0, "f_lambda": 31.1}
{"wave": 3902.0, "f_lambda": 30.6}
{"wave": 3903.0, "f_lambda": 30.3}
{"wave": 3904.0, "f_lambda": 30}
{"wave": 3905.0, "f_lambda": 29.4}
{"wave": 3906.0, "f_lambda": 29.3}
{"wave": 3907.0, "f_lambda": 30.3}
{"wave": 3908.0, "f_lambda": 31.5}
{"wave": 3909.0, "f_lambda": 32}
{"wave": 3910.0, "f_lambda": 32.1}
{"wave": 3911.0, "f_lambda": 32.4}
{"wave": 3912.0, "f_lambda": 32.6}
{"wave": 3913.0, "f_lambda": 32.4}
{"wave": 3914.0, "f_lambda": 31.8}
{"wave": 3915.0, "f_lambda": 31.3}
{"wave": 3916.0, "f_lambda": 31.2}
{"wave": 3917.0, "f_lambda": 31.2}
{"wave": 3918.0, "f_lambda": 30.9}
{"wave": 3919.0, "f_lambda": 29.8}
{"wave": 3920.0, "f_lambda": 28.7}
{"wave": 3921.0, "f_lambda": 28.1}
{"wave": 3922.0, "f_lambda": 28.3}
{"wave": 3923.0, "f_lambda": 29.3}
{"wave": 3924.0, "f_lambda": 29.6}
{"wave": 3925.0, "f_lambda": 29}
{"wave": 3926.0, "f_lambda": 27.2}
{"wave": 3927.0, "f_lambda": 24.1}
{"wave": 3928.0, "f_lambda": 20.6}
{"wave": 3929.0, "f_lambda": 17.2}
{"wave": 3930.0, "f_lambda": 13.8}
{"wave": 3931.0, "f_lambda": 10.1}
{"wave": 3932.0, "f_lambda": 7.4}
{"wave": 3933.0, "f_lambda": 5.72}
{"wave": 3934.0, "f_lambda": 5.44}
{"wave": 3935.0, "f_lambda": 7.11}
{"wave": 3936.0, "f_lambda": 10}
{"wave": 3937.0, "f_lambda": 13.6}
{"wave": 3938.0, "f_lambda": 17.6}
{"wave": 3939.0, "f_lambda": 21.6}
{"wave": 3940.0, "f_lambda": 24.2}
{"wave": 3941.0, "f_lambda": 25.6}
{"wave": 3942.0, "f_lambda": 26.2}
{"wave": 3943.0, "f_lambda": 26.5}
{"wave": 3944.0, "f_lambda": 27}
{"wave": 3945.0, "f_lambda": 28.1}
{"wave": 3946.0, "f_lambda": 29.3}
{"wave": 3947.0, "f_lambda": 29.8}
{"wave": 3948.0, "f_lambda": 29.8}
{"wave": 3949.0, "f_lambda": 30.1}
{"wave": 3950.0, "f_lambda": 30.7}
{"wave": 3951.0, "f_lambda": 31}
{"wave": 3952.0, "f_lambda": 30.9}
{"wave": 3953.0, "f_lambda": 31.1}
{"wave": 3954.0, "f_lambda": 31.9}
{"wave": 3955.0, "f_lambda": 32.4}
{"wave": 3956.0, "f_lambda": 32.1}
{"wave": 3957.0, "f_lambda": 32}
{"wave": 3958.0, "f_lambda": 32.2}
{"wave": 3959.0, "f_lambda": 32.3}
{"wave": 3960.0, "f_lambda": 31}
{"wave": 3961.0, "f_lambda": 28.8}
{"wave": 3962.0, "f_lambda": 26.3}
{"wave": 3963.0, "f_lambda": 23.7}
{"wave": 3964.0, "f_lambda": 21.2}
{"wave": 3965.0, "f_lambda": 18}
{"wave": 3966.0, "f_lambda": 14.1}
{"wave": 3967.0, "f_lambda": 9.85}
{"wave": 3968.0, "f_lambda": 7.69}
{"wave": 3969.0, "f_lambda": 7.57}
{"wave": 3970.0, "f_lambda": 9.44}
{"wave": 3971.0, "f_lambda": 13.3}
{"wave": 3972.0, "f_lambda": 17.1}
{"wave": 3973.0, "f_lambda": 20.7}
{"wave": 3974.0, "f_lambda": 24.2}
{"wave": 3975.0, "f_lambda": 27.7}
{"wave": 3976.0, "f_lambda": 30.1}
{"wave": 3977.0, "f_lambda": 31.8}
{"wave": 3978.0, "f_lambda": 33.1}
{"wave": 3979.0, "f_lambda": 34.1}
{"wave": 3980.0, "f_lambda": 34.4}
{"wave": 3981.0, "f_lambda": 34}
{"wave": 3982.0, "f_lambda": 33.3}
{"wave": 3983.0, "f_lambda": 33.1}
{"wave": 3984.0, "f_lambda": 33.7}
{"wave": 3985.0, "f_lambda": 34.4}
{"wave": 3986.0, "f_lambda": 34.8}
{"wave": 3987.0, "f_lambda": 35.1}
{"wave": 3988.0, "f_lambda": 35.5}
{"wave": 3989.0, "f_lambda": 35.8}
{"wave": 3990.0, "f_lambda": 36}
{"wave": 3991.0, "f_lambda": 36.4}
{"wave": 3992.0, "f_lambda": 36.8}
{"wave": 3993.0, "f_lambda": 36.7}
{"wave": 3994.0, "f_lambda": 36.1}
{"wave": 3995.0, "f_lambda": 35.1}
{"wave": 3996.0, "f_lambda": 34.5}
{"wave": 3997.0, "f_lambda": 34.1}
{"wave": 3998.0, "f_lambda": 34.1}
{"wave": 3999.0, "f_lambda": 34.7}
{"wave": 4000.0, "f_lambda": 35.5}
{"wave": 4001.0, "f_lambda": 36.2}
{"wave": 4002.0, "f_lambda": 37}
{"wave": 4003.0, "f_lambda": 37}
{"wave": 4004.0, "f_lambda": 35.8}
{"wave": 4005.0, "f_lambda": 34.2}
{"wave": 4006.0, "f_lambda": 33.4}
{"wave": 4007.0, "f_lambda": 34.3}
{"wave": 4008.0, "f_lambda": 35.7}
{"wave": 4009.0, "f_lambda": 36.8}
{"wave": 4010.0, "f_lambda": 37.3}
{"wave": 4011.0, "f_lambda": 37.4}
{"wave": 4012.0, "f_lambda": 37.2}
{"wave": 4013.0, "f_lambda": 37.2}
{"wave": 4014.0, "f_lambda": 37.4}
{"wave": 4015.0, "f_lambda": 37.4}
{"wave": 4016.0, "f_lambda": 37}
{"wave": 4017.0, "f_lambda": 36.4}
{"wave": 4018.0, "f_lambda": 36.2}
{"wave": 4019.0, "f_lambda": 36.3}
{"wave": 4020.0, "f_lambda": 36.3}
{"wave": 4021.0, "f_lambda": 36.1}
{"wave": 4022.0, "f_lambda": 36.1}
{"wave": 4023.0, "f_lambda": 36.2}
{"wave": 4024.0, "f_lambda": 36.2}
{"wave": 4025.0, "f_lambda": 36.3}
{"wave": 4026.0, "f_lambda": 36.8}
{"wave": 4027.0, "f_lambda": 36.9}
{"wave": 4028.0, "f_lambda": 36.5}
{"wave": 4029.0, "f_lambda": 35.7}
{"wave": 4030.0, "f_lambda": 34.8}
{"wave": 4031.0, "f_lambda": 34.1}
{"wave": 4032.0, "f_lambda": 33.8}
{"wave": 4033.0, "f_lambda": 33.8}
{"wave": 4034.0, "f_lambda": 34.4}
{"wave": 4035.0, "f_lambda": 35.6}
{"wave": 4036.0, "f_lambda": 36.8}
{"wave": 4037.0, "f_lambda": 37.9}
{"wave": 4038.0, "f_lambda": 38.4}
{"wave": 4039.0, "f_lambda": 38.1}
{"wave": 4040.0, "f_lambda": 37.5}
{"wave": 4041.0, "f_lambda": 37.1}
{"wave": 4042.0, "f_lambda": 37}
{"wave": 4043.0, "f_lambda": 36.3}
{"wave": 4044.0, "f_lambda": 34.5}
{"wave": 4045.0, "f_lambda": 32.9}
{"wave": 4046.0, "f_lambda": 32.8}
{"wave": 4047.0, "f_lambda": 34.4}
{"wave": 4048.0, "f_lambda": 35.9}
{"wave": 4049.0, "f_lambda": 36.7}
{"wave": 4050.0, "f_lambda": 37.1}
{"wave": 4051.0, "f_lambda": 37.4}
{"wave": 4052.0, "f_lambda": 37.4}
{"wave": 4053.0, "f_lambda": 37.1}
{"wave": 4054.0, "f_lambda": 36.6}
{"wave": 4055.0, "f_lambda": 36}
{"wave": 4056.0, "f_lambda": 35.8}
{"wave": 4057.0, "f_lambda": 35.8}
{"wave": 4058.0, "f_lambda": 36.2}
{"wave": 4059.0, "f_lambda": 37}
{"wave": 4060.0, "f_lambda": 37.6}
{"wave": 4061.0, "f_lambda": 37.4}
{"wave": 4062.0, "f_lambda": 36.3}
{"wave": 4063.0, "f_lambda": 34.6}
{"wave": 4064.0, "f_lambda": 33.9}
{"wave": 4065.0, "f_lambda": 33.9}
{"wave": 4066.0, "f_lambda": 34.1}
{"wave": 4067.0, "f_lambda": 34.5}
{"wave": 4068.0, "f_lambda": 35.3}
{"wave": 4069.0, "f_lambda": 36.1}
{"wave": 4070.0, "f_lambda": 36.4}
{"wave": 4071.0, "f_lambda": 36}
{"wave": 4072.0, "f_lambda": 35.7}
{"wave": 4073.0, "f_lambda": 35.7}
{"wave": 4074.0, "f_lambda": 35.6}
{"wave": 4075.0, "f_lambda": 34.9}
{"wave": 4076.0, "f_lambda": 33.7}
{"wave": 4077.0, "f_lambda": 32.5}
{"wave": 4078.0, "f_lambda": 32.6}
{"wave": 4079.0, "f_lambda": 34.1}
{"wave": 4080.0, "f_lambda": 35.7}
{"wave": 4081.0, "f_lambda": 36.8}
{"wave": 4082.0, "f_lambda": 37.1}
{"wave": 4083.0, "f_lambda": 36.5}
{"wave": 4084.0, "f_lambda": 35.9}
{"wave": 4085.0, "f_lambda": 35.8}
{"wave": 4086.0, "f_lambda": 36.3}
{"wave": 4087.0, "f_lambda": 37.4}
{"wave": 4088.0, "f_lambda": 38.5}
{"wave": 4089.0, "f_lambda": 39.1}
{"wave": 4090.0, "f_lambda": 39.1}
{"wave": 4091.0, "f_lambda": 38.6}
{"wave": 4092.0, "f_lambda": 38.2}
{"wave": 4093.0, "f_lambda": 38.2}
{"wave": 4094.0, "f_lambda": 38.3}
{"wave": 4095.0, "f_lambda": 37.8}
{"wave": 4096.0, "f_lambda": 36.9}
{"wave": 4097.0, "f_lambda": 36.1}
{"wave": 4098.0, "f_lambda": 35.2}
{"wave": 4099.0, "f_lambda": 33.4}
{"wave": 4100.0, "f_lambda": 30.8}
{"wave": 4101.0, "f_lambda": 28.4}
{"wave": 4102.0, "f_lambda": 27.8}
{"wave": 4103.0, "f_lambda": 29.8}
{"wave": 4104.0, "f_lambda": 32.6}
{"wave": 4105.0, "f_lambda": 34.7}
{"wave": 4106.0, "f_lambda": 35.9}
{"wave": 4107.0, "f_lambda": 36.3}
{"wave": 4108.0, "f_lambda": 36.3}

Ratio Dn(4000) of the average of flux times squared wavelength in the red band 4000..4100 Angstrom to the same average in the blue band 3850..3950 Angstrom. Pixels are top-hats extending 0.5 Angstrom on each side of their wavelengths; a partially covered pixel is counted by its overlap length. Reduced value 1.6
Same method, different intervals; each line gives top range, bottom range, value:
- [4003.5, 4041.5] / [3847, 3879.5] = 1.94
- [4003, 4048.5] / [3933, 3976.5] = 1.62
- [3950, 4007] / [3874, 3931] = 1.14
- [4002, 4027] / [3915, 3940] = 1.81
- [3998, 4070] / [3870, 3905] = 1.54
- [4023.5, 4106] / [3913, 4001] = 1.41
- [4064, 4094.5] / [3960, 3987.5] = 1.52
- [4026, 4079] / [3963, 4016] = 1.20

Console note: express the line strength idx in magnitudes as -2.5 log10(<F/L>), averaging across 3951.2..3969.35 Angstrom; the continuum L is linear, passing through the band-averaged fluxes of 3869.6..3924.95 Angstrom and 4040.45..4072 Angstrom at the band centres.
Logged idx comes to 0.219 mag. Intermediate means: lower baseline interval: 27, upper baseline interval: 35.8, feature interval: 24.9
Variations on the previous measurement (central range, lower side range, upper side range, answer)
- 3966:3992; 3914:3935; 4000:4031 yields 0.15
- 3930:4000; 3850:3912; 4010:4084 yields 0.15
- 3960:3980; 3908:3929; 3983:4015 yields 0.48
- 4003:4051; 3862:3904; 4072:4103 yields -0.13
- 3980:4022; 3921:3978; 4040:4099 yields -0.24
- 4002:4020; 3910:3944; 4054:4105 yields -0.21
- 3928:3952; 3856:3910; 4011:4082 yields 0.35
